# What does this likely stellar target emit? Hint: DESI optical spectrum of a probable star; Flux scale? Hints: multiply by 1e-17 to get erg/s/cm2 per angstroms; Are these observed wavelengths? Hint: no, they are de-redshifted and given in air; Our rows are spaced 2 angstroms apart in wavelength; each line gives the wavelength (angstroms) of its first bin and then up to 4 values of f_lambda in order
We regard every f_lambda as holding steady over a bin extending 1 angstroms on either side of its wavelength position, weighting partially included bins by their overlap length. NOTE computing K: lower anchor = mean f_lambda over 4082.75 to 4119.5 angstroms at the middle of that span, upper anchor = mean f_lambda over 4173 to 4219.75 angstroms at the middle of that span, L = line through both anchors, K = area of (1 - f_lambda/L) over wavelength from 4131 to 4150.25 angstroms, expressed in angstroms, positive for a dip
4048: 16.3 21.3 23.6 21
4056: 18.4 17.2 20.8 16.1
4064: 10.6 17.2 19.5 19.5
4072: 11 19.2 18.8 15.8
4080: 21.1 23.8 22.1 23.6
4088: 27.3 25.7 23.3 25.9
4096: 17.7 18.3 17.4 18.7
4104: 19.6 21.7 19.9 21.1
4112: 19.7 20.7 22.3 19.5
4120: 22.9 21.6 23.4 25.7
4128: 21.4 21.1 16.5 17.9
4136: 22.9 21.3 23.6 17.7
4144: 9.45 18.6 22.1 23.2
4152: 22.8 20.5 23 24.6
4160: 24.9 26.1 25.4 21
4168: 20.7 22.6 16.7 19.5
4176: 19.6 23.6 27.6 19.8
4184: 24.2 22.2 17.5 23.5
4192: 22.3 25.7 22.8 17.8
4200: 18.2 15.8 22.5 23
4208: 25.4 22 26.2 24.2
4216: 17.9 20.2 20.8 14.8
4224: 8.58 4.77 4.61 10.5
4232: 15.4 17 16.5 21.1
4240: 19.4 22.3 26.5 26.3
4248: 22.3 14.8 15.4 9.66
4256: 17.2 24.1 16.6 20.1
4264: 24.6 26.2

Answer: 2.13 angstroms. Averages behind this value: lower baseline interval 21.4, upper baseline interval 21.8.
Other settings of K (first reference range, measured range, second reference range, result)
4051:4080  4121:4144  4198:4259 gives -3.4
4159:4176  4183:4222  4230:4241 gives -4.0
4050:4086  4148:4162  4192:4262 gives -3.5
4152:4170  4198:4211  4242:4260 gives 0.3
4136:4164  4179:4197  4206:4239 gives -3.4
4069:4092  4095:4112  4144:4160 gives 1.4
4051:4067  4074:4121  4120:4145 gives -4.6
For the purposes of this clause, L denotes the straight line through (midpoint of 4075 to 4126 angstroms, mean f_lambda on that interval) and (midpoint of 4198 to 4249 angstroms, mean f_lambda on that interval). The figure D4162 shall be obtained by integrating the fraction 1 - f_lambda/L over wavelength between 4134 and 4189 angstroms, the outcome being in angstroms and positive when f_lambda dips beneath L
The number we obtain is -4.0 angstroms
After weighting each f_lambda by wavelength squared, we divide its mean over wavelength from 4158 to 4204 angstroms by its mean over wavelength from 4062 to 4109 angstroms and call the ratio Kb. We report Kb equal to 1.2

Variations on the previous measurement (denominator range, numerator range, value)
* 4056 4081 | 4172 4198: 1.35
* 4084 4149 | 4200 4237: 0.87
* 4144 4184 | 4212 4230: 0.70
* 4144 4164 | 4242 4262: 0.91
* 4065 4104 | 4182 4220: 1.13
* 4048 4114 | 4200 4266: 1.01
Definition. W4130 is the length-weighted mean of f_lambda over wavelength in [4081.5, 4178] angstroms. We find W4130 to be 21.4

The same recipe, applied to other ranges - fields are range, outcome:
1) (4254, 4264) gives 19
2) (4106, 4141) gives 21.3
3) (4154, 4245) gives 20.2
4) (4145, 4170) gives 22.7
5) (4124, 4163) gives 21.3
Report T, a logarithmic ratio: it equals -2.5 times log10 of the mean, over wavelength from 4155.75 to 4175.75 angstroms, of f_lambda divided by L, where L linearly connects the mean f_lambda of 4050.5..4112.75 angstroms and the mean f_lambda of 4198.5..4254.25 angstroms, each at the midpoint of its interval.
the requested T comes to -0.18 mag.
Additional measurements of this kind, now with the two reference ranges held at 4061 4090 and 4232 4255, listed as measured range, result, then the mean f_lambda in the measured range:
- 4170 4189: -0.12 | 21.3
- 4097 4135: -0.07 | 20.5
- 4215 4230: 0.42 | 12.9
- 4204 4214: -0.25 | 24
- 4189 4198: -0.20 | 22.9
